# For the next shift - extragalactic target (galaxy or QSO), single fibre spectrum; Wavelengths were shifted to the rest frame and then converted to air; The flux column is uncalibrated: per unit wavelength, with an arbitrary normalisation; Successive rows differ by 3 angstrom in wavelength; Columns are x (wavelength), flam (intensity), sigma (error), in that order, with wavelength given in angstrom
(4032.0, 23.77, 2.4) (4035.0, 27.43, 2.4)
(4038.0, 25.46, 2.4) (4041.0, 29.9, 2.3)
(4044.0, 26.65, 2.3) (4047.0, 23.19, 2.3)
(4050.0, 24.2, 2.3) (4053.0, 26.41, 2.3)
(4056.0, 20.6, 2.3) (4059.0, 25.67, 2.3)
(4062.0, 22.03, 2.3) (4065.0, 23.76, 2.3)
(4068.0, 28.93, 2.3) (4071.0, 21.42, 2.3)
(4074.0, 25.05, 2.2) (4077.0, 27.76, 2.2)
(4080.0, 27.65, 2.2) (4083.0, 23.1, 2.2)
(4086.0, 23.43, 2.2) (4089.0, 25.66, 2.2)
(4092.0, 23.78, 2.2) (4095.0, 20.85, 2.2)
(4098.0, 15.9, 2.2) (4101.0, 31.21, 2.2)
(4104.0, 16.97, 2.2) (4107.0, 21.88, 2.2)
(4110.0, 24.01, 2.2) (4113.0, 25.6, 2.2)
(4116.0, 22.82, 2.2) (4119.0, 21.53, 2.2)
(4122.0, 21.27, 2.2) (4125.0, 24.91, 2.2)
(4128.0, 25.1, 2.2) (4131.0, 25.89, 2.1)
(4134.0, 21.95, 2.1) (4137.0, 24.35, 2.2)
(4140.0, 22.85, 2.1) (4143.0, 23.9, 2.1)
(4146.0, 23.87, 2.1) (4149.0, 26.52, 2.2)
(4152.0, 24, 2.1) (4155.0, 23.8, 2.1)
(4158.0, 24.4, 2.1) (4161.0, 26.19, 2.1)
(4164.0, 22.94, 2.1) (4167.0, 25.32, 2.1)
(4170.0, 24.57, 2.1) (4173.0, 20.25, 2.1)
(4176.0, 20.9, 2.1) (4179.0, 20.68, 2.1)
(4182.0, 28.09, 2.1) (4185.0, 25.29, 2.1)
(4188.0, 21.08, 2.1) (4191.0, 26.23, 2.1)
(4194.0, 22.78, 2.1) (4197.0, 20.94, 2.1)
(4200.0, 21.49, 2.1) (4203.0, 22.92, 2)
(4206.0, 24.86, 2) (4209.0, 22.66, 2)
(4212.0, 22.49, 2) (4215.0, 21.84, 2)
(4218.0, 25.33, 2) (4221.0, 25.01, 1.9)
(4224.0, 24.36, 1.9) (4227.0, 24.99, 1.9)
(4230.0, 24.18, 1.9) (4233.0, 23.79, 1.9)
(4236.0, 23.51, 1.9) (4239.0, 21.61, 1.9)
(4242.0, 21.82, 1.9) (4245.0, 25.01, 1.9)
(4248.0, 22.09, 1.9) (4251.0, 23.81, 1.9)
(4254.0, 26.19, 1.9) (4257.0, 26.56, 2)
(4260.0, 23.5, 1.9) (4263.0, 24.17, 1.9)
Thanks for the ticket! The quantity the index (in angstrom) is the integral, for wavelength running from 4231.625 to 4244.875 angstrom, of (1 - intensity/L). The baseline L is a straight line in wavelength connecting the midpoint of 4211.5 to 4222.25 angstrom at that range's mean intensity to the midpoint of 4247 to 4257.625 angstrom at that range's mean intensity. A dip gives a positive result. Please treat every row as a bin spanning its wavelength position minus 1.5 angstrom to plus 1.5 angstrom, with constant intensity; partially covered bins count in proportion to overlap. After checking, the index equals 0.74 angstrom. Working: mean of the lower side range 23.7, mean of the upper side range 24.6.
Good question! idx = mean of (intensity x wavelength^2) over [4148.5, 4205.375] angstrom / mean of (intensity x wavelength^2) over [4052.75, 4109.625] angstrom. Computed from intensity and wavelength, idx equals 1.0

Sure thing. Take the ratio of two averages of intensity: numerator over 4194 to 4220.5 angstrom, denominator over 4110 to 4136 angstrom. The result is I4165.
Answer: 0.97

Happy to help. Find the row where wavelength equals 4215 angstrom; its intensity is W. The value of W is 21.84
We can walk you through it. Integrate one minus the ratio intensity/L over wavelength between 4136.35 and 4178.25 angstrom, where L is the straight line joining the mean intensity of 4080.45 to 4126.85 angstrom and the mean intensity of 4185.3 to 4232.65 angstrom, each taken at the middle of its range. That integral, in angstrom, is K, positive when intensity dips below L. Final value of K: -1.0 angstrom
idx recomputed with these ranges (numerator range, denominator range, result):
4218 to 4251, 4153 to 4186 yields 1.03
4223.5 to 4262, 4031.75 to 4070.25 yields 1.04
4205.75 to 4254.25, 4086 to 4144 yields 1.08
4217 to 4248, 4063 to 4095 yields 1.03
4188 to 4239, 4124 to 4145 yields 1.01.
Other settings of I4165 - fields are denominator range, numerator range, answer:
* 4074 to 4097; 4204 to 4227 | 0.98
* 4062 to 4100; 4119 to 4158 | 1.00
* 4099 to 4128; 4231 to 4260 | 1.02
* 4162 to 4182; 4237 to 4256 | 1.02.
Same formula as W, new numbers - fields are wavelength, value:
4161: 26.19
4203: 22.92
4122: 21.27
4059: 25.67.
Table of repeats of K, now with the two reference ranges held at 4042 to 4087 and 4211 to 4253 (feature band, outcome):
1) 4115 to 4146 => 1.0 angstrom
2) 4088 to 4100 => 1.3 angstrom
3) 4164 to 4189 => 0.7 angstrom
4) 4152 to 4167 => -0.2 angstrom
